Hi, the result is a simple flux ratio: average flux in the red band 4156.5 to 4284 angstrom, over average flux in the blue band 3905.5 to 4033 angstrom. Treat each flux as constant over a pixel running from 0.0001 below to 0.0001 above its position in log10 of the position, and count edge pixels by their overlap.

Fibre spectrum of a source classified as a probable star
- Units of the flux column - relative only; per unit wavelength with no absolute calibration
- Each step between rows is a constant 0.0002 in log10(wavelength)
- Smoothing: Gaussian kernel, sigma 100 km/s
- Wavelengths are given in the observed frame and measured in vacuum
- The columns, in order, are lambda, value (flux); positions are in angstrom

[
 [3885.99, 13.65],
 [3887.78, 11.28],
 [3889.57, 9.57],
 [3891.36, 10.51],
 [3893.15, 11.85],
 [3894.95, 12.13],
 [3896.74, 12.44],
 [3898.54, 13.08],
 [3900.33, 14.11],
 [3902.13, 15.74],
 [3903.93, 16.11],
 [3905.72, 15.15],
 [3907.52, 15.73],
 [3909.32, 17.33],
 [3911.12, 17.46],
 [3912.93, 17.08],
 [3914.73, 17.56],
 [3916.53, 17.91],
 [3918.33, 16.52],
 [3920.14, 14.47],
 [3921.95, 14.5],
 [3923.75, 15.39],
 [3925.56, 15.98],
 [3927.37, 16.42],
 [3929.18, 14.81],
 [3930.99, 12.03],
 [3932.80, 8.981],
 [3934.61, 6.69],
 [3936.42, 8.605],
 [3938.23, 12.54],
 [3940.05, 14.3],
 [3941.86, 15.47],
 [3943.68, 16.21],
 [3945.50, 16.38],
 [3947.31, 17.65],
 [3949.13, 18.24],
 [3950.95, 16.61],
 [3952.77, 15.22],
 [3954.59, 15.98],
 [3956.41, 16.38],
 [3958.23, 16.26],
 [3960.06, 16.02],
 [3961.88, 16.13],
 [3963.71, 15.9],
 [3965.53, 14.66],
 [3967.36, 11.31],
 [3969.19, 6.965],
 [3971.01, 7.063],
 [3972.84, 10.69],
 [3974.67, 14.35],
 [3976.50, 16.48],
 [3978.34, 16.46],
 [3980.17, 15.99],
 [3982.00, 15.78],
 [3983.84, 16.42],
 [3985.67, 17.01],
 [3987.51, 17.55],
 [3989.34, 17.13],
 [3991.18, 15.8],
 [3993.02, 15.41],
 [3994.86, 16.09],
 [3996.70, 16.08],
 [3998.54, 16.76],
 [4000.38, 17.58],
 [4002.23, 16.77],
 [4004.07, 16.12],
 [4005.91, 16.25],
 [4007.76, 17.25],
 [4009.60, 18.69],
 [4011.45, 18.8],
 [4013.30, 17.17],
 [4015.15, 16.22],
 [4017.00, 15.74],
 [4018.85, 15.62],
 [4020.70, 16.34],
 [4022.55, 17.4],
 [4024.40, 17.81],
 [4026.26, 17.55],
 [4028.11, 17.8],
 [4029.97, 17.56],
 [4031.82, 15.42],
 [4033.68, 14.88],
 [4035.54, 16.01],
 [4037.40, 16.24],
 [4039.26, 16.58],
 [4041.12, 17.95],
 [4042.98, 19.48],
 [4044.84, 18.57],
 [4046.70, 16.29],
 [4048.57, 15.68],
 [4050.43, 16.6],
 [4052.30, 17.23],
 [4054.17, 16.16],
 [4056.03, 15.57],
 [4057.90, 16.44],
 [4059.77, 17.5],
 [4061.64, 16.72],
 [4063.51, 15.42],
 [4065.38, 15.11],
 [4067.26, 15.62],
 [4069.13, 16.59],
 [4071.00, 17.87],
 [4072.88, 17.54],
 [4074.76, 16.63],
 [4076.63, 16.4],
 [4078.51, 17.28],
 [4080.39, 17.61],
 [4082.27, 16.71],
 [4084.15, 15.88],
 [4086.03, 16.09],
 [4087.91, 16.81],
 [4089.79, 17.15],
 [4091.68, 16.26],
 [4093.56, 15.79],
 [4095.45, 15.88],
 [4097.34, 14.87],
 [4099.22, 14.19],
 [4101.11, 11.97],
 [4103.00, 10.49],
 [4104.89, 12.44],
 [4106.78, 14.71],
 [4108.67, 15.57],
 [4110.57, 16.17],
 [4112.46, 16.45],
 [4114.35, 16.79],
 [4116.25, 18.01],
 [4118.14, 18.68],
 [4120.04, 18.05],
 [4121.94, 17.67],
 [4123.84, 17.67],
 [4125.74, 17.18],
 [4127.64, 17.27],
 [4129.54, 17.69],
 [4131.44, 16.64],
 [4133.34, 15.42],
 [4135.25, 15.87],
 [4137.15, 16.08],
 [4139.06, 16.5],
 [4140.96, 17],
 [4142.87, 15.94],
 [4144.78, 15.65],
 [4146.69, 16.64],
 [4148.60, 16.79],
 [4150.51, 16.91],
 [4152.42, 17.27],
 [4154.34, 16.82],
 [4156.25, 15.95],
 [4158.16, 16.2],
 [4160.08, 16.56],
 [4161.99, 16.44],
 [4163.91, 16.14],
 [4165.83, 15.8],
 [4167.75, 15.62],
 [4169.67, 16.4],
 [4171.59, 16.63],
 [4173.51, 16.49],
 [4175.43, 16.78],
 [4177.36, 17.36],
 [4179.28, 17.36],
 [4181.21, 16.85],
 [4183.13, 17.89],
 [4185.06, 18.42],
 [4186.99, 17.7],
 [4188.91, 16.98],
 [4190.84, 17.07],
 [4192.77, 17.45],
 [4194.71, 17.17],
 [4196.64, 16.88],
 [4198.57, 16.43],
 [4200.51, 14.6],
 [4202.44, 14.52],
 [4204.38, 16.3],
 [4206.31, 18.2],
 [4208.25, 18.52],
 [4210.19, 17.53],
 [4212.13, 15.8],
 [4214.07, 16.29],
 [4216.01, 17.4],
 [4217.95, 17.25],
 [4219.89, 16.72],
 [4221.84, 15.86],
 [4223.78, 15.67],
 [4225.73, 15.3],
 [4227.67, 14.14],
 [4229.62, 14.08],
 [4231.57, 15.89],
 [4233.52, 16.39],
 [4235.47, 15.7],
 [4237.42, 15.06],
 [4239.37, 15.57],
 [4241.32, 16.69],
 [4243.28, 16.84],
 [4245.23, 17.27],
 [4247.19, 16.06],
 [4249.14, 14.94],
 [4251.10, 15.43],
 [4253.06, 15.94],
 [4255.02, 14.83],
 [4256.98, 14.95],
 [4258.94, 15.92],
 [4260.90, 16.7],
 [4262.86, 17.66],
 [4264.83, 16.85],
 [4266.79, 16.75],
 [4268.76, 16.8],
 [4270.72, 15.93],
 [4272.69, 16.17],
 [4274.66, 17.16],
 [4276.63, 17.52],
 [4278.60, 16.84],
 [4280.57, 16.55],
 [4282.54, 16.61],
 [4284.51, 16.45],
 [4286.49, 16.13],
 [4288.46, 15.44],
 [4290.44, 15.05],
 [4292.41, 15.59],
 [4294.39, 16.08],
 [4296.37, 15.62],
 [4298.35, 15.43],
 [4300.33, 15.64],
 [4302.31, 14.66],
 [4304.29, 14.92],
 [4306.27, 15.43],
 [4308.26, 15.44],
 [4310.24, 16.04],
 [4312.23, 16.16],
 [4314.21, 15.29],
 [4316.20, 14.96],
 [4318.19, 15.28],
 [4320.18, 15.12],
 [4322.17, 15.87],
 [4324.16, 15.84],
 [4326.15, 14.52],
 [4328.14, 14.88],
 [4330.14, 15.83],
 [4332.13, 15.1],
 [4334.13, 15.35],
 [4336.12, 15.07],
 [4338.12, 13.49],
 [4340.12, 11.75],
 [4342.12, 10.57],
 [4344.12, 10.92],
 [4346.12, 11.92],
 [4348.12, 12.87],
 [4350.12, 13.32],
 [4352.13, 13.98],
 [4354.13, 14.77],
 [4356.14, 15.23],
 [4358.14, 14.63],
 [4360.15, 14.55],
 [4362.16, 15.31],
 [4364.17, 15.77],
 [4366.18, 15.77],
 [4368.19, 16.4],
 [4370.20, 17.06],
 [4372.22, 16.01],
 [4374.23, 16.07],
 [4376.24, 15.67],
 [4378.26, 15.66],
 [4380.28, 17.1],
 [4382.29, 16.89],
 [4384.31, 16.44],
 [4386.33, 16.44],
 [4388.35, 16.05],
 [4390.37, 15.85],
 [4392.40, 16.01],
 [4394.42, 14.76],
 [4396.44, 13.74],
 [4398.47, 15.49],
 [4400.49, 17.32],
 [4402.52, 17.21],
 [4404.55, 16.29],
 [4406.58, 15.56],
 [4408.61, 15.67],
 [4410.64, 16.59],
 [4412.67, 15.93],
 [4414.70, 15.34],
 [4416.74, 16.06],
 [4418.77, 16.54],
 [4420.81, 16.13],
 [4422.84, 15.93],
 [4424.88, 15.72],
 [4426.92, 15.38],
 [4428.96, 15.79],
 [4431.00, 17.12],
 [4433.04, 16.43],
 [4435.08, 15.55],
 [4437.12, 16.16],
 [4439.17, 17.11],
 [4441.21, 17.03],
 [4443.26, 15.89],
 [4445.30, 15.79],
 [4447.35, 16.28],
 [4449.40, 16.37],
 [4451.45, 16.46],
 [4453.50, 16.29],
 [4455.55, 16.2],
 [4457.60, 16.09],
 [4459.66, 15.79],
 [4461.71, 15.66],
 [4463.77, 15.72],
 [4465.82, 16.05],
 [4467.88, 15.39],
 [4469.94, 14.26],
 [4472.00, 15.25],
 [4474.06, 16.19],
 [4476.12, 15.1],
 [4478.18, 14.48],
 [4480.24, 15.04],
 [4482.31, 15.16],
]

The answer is 1.1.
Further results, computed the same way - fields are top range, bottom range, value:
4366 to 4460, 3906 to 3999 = 1.08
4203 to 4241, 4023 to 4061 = 0.96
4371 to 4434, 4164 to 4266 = 0.98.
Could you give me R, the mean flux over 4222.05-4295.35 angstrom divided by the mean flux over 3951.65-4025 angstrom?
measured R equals 1.0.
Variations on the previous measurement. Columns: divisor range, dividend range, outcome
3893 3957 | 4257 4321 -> 1.08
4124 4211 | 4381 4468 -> 0.96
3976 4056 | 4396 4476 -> 0.96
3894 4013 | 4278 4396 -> 1.00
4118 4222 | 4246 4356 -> 0.91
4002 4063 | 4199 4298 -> 0.96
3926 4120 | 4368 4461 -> 1.02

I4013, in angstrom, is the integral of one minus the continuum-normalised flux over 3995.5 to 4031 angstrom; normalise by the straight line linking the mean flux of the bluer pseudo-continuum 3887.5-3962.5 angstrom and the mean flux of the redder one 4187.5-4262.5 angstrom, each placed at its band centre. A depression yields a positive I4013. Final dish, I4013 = -4.6 angstrom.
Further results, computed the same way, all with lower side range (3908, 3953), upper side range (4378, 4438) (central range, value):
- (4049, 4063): -1.2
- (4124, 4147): -1.6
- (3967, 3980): 2.5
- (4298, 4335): 1.1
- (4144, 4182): -2.6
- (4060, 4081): -1.8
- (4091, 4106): 1.4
